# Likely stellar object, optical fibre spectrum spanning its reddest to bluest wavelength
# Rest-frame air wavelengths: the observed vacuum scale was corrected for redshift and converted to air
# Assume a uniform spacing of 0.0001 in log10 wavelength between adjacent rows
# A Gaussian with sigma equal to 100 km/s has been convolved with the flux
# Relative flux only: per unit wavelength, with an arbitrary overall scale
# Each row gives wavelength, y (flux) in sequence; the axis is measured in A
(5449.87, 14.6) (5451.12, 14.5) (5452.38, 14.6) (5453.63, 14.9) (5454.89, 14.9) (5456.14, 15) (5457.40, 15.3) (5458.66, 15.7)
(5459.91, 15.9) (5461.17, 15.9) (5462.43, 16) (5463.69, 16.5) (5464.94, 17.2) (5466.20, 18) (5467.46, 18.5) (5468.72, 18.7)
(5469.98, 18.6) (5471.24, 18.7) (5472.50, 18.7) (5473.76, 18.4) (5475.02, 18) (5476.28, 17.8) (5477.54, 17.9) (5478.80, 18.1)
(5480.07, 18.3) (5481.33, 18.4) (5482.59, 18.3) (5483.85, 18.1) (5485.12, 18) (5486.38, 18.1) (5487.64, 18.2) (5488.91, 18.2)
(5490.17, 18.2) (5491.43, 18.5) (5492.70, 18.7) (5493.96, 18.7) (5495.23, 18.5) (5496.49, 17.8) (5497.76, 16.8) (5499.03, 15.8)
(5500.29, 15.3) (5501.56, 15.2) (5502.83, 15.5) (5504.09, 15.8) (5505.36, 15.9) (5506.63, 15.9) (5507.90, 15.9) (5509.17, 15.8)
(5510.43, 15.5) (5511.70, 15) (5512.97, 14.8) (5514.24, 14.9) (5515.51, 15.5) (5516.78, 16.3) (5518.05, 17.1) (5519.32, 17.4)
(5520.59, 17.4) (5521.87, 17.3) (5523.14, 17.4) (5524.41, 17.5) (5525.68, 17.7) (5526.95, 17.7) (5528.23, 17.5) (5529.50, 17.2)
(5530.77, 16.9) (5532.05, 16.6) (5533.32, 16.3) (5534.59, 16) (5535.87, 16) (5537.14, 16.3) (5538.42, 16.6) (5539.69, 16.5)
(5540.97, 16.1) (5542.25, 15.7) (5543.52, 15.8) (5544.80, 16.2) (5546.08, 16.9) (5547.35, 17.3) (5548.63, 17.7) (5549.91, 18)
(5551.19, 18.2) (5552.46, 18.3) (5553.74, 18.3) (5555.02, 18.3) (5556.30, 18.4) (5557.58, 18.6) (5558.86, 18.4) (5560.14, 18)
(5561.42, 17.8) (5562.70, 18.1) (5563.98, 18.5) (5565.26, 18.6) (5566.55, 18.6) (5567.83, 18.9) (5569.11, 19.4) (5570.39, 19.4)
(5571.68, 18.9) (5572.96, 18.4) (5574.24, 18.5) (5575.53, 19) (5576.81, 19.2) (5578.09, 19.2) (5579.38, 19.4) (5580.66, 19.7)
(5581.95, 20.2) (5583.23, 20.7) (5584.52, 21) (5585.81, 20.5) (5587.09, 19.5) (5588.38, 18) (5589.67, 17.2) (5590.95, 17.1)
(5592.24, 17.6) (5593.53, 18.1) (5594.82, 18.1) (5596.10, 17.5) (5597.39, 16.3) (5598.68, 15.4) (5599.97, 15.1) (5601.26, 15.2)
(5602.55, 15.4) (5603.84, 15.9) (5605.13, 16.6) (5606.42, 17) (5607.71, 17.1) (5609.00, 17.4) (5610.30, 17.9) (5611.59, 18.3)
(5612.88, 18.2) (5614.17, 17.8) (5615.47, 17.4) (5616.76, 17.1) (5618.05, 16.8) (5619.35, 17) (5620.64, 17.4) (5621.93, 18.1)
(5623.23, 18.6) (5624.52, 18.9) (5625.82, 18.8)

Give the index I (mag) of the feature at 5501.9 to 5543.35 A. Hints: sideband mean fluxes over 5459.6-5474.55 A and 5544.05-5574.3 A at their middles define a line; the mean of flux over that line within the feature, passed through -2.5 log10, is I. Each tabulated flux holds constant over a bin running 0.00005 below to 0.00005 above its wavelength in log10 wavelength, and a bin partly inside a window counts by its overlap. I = 0.10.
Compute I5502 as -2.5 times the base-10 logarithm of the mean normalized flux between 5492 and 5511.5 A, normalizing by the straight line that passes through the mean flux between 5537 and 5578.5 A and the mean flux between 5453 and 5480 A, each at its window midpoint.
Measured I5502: 0.063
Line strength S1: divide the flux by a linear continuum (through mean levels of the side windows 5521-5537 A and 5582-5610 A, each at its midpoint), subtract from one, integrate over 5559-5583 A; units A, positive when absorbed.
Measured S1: -2.2 A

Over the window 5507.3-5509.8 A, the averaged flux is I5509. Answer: 15.9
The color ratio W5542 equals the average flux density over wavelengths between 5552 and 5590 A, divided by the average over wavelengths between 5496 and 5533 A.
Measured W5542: 1.2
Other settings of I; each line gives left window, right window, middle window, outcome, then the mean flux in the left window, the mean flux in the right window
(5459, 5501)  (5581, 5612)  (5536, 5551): 0.065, 17.8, 17.6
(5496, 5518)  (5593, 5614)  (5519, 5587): -0.107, 15.8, 16.9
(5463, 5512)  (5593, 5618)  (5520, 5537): 0.016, 17.4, 16.9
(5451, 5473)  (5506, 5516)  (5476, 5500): -0.130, 16.6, 15.4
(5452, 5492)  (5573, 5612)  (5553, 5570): -0.040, 17.4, 17.9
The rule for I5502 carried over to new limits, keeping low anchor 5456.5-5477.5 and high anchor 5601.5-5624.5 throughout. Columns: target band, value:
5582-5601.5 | -0.04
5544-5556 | -0.02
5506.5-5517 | 0.12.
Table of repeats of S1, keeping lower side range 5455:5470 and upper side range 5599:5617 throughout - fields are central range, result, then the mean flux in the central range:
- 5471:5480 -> -0.84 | 18.2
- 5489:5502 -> -0.57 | 17.4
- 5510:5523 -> 0.42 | 16.2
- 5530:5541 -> 0.23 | 16.4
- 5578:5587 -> -1.77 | 20.1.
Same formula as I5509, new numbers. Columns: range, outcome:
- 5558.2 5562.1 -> 18.1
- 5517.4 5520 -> 17.3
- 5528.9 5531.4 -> 17.1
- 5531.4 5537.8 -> 16.2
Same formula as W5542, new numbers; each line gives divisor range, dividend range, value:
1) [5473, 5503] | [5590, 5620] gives 0.96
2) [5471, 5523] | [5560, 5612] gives 1.06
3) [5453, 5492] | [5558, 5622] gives 1.03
